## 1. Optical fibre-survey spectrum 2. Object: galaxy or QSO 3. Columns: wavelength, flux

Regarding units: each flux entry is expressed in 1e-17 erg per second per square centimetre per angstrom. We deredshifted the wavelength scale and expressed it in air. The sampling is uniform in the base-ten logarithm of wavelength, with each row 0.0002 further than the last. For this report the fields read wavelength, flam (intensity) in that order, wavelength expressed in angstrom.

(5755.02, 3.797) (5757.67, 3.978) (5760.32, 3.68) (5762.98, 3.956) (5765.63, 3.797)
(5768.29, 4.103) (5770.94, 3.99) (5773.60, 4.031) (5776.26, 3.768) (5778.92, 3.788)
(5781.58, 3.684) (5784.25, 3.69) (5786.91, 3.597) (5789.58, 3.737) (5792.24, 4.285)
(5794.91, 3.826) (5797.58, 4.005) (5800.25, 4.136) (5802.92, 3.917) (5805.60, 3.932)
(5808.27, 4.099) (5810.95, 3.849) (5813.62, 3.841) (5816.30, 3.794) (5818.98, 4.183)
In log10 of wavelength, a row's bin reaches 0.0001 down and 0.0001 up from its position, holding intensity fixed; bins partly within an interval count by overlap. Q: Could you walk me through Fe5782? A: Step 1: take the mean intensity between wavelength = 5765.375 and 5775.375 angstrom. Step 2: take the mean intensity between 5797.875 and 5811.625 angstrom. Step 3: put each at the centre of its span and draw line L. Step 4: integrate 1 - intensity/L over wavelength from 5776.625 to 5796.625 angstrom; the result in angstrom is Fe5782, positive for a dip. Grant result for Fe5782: 0.9 angstrom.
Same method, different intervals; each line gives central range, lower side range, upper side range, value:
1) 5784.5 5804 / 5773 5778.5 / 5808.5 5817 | -0.3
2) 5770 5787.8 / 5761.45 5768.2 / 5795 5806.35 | 0.6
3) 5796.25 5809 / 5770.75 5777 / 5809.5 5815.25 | -0.5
